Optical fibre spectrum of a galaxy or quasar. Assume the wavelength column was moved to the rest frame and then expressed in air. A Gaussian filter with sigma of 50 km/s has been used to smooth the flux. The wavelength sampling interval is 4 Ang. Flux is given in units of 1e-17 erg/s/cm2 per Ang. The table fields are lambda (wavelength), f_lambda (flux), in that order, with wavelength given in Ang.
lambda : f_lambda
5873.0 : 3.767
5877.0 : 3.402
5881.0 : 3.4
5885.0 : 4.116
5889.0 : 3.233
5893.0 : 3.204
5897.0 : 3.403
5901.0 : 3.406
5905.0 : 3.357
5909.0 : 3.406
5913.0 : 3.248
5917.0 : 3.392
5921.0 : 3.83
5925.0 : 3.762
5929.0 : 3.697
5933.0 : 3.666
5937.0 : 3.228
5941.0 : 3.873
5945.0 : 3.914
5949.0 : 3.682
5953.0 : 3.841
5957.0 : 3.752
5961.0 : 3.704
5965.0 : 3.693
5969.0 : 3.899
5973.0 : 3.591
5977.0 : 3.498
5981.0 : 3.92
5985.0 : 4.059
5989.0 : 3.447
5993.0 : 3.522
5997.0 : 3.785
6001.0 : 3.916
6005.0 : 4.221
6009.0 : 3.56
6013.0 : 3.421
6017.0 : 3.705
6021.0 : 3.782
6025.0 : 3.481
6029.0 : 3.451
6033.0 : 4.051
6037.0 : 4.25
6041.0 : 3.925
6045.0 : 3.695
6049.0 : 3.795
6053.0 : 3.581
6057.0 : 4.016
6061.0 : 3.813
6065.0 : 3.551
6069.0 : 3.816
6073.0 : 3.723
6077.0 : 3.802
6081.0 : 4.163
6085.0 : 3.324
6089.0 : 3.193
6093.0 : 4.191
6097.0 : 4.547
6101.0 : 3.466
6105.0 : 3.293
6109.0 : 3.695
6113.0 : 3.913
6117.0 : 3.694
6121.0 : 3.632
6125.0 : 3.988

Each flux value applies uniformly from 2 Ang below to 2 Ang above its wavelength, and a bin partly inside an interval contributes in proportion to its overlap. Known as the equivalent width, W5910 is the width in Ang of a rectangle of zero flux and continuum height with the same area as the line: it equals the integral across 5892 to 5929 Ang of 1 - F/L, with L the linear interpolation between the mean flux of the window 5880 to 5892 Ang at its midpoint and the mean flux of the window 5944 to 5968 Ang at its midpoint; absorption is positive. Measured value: 1.7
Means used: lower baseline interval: 3.57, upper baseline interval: 3.76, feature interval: 3.47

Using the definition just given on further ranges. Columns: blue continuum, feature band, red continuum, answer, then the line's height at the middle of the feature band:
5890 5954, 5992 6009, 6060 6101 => -0.81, 3.67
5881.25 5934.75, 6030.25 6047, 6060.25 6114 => -1.25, 3.68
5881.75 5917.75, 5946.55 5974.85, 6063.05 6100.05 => -1.55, 3.55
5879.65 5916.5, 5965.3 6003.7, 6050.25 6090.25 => -1.94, 3.56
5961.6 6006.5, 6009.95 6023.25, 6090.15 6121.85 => 0.53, 3.78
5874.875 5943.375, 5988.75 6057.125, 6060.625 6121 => -1.91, 3.65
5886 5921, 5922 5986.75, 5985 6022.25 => -3.30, 3.56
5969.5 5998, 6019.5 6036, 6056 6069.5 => 0.09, 3.74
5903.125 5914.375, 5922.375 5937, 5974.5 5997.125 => -0.90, 3.44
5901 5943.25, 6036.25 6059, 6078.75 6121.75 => -1.08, 3.68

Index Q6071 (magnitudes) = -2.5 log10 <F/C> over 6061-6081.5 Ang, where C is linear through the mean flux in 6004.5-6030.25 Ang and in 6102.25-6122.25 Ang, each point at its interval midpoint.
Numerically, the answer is -0.04 mag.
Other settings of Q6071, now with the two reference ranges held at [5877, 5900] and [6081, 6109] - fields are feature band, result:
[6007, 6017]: 0.023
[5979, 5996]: -0.048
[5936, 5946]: -0.050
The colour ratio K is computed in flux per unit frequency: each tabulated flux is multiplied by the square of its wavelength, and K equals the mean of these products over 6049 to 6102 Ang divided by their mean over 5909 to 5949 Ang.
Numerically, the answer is 1.1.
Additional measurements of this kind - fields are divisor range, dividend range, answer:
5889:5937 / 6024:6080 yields 1.15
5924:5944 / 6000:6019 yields 1.05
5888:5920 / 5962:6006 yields 1.15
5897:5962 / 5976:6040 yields 1.07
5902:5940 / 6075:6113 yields 1.13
